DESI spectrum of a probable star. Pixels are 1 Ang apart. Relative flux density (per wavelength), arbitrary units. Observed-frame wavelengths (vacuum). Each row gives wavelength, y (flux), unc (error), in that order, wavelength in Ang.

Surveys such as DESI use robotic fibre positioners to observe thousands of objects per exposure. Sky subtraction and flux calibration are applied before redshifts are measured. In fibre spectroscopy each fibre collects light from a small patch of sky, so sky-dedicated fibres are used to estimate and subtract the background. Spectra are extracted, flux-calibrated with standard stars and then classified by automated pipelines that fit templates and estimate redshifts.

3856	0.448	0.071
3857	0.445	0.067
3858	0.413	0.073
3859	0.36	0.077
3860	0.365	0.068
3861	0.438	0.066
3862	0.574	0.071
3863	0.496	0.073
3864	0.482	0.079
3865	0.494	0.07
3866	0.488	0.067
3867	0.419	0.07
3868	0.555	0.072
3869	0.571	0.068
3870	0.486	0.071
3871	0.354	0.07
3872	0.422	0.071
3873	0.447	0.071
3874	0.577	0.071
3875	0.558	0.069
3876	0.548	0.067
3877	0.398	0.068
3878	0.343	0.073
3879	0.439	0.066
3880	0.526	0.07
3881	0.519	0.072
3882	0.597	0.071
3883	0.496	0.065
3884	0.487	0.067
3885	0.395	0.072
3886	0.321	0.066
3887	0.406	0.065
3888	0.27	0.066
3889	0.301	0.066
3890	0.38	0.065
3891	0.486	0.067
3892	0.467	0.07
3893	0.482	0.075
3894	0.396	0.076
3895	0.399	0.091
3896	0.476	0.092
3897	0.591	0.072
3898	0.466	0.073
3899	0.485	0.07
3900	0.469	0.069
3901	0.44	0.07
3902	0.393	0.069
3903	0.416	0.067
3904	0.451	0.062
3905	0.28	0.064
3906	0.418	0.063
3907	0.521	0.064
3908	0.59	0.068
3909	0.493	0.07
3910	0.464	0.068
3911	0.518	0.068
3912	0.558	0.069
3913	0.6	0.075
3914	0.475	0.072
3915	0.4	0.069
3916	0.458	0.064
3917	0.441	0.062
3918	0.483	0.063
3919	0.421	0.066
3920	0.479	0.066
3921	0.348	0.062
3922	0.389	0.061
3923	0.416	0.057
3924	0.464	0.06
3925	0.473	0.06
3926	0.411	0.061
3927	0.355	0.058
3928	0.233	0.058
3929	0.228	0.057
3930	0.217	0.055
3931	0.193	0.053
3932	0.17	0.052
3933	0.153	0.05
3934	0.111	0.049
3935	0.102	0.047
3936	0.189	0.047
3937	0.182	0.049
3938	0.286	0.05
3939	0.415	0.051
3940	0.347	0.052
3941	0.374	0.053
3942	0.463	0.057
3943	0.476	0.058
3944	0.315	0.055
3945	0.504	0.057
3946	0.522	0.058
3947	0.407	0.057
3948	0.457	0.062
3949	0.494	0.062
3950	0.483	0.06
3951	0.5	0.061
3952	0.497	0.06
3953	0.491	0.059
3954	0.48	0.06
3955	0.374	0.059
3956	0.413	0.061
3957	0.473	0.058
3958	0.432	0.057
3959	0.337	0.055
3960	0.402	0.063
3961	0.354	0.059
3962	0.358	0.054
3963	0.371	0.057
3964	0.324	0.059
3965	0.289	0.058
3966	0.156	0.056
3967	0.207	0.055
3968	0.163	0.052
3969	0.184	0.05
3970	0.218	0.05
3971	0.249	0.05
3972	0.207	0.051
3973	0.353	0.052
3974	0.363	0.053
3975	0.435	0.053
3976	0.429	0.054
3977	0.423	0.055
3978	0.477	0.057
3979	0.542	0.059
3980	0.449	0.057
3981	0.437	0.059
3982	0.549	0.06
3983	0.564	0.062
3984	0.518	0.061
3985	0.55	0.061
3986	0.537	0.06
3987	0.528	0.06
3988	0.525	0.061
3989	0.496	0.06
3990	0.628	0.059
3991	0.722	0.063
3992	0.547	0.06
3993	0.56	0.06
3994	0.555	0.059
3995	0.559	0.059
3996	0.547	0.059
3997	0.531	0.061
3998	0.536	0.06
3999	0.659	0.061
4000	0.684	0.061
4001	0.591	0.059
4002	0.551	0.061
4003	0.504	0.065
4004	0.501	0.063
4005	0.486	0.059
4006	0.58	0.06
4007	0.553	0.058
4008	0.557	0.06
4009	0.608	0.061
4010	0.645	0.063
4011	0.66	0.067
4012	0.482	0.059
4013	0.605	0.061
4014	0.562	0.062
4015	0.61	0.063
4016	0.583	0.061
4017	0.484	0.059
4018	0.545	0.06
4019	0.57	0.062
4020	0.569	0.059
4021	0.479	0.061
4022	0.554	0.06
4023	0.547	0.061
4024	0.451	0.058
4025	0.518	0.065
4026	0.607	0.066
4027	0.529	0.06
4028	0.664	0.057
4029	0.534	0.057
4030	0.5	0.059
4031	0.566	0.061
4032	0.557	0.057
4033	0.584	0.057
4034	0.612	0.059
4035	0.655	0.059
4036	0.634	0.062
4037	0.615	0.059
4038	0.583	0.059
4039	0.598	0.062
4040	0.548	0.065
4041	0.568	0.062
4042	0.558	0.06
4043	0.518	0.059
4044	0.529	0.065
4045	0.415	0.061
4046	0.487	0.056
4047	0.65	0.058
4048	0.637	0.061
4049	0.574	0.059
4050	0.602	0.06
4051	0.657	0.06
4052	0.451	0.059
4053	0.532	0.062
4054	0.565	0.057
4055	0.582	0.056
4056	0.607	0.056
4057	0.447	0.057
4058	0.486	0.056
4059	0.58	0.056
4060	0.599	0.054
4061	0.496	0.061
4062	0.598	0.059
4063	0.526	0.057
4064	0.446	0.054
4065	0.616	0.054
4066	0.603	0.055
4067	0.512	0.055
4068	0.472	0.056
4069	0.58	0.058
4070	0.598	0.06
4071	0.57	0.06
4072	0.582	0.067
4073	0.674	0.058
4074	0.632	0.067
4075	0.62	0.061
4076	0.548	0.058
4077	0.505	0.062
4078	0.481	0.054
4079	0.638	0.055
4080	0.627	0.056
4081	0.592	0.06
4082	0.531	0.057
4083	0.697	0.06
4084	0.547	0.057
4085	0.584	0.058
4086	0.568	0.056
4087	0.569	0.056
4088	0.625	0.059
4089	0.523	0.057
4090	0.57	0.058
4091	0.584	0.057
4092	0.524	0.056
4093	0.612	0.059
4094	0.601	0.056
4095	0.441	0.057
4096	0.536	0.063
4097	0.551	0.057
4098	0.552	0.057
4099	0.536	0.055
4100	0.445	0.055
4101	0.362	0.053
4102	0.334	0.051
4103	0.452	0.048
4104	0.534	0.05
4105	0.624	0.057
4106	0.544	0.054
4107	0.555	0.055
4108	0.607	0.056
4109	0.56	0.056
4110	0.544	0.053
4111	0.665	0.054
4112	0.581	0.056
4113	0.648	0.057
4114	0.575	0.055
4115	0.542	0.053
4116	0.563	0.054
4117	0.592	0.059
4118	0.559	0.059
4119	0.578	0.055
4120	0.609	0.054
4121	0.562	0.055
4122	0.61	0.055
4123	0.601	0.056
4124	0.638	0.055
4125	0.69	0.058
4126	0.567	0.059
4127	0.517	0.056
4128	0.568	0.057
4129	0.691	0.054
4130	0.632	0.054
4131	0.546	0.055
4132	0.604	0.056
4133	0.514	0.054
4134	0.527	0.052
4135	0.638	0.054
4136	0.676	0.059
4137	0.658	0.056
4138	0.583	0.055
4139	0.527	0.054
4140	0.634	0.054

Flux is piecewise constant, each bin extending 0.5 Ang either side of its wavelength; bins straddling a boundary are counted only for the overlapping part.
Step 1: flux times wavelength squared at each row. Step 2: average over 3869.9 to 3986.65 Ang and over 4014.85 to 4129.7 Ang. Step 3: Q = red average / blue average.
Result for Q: 1.5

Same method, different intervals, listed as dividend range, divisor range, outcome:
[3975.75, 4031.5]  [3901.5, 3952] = 1.46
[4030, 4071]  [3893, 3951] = 1.49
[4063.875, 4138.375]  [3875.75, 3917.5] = 1.39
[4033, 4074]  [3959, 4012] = 1.25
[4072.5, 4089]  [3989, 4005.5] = 1.07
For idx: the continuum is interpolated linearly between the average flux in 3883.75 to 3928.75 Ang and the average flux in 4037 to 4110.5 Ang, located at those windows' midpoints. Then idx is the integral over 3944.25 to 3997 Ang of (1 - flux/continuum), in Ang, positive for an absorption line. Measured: 5.1 Ang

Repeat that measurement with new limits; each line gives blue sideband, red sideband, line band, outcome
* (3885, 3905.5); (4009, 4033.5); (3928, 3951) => 7.2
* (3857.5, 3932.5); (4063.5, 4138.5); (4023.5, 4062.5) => -2.1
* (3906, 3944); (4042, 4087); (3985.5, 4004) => -3.9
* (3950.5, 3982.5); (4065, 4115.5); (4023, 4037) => -3.0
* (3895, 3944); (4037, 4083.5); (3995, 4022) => -3.5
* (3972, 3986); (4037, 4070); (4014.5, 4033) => -1.2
